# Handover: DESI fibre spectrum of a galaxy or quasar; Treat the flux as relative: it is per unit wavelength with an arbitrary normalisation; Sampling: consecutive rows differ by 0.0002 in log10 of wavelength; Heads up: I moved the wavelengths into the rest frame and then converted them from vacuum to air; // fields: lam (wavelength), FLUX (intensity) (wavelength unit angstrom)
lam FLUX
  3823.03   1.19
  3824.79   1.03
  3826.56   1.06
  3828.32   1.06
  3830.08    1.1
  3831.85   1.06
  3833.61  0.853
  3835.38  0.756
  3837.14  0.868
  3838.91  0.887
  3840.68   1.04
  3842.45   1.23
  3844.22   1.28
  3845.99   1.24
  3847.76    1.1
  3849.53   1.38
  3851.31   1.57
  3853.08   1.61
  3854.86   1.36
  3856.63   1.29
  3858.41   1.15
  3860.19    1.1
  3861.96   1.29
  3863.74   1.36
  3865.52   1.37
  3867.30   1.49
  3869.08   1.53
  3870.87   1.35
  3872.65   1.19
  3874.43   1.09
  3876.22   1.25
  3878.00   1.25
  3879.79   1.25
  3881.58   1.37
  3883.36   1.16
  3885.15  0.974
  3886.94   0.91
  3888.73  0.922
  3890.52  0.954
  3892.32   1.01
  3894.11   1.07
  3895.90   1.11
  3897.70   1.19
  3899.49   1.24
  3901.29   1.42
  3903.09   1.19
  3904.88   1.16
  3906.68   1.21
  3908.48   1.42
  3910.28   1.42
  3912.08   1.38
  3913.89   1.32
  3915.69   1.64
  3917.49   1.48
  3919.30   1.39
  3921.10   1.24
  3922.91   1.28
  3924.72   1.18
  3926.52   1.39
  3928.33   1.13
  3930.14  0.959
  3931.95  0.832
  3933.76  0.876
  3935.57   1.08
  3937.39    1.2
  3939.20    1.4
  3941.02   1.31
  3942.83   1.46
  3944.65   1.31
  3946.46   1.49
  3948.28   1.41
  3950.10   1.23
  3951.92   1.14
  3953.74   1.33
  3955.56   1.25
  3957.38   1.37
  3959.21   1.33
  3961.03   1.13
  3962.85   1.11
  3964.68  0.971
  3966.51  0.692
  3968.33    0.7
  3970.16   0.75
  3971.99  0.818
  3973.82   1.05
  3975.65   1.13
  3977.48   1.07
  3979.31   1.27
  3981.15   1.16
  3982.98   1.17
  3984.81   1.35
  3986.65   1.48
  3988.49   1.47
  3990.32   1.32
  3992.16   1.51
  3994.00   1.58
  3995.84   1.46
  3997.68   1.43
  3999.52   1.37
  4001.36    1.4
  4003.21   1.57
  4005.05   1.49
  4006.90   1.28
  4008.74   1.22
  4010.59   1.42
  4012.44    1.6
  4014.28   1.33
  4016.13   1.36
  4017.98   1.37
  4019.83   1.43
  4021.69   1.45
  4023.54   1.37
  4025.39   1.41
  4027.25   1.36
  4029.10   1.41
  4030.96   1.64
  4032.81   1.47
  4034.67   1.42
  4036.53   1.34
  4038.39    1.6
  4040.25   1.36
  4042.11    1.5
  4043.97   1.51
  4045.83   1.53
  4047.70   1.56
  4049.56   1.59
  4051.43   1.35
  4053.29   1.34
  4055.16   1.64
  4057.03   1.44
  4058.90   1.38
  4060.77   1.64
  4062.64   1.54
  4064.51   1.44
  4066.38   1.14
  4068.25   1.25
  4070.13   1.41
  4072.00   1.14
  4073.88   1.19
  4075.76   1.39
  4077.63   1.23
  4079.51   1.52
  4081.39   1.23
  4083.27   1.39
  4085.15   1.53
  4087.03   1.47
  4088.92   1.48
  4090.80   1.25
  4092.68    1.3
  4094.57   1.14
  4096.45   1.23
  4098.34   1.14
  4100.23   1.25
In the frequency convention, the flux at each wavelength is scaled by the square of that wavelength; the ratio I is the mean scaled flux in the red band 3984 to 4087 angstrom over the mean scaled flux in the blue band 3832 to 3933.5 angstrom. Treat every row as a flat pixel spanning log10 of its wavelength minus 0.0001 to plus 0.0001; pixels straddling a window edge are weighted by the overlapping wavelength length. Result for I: 1.27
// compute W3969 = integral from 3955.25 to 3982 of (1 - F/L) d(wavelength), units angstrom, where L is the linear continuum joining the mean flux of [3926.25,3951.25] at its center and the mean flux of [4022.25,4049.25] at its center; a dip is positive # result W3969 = 5.0 angstrom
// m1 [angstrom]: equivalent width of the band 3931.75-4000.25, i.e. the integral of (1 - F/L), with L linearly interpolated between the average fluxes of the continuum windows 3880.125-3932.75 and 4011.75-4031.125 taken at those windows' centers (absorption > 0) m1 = 5.4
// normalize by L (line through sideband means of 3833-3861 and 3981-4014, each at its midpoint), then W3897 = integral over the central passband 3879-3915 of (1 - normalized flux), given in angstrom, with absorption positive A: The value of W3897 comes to 1.9 angstrom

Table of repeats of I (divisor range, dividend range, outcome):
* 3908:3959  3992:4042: 1.16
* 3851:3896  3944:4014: 1.08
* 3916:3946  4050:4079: 1.19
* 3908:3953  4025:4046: 1.21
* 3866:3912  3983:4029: 1.24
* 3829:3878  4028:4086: 1.30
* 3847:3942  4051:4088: 1.22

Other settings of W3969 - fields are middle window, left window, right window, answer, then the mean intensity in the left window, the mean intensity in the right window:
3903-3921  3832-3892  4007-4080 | -1.58 angstrom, 1.19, 1.42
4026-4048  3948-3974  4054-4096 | -3.46 angstrom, 1.08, 1.37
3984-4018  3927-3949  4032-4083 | -2.81 angstrom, 1.21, 1.41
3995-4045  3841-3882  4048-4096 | -2.54 angstrom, 1.3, 1.38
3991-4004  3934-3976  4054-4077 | -2.40 angstrom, 1.15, 1.38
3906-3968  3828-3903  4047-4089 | 0.92 angstrom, 1.18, 1.4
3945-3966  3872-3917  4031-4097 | 0.57 angstrom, 1.21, 1.4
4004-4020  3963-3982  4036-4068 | -2.33 angstrom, 0.966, 1.46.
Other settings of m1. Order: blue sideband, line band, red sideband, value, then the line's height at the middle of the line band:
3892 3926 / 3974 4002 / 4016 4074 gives 0.7 angstrom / 1.37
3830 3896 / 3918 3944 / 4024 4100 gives 1.1 angstrom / 1.25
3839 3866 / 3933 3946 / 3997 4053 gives 1.1 angstrom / 1.36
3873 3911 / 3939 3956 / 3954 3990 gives -2.9 angstrom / 1.14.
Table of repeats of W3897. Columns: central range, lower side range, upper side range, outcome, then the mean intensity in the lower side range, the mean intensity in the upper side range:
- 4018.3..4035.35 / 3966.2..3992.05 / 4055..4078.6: -2.5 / 1.13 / 1.36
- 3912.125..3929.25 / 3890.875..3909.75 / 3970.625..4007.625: -1.6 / 1.2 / 1.31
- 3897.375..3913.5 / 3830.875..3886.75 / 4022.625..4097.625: -0.5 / 1.21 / 1.4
